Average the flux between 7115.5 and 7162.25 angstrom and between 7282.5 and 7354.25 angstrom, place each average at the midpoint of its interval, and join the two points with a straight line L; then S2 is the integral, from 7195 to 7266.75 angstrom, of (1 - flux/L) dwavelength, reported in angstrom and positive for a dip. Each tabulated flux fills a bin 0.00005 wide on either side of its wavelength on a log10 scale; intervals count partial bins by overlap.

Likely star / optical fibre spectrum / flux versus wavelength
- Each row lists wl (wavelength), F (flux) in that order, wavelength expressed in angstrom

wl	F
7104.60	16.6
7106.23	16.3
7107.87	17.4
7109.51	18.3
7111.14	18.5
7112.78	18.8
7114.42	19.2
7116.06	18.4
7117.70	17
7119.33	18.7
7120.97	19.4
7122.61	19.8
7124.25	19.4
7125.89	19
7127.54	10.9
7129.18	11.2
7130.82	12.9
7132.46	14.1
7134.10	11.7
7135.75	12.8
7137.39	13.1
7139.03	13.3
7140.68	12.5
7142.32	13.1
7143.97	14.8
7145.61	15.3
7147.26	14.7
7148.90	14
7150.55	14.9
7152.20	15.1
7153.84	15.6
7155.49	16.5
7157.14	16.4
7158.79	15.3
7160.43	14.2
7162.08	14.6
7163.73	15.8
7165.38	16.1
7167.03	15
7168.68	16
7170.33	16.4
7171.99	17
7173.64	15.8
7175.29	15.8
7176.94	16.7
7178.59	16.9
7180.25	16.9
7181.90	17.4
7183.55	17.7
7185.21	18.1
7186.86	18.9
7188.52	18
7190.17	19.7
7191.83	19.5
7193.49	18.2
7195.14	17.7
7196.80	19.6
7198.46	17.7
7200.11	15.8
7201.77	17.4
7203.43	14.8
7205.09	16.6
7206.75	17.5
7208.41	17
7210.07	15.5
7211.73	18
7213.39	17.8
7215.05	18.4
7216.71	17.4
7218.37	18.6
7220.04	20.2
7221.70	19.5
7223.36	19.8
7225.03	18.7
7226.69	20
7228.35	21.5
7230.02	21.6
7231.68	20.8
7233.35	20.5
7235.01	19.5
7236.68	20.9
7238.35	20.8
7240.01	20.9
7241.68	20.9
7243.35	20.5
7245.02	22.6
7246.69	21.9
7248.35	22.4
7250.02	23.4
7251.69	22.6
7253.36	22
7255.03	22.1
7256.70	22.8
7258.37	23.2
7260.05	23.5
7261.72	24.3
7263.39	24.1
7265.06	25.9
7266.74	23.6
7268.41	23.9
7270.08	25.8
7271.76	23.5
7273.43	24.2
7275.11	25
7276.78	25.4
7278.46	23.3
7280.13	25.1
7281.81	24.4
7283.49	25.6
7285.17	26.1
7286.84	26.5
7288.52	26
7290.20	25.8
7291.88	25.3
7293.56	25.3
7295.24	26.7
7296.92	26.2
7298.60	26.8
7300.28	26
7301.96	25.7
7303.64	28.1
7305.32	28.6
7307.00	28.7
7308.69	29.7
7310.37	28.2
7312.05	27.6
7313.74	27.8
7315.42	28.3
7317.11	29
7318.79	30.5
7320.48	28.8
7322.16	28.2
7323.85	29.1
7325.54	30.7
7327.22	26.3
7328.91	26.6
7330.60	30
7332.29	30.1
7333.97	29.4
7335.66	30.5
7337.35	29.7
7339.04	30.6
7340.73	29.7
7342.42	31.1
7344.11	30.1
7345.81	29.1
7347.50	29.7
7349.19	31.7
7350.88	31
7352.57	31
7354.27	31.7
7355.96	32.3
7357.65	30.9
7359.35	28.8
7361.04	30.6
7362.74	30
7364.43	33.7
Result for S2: 5.8 angstrom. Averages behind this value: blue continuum 15.1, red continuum 28.4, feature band 20.2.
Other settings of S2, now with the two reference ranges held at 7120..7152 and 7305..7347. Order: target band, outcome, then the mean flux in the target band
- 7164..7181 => 1.1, 16.2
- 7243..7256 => 0.6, 22.3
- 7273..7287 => 0.3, 25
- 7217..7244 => 2.0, 20.2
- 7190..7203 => 0.8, 18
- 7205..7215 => 1.5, 17.2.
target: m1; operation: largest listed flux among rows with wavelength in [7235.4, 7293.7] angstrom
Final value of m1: 26.5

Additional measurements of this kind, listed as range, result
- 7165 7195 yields 19.7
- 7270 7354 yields 31.7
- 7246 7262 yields 24.3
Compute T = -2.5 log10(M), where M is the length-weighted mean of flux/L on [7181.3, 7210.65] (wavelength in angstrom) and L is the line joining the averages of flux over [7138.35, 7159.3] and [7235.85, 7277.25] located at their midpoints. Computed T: 0.04 mag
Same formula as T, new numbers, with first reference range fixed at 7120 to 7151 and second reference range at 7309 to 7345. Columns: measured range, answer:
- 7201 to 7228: 0.15 mag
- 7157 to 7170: 0.09 mag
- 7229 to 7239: 0.07 mag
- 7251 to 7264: 0.04 mag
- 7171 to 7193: 0.04 mag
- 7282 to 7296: 0.02 mag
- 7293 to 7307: 0.01 mag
